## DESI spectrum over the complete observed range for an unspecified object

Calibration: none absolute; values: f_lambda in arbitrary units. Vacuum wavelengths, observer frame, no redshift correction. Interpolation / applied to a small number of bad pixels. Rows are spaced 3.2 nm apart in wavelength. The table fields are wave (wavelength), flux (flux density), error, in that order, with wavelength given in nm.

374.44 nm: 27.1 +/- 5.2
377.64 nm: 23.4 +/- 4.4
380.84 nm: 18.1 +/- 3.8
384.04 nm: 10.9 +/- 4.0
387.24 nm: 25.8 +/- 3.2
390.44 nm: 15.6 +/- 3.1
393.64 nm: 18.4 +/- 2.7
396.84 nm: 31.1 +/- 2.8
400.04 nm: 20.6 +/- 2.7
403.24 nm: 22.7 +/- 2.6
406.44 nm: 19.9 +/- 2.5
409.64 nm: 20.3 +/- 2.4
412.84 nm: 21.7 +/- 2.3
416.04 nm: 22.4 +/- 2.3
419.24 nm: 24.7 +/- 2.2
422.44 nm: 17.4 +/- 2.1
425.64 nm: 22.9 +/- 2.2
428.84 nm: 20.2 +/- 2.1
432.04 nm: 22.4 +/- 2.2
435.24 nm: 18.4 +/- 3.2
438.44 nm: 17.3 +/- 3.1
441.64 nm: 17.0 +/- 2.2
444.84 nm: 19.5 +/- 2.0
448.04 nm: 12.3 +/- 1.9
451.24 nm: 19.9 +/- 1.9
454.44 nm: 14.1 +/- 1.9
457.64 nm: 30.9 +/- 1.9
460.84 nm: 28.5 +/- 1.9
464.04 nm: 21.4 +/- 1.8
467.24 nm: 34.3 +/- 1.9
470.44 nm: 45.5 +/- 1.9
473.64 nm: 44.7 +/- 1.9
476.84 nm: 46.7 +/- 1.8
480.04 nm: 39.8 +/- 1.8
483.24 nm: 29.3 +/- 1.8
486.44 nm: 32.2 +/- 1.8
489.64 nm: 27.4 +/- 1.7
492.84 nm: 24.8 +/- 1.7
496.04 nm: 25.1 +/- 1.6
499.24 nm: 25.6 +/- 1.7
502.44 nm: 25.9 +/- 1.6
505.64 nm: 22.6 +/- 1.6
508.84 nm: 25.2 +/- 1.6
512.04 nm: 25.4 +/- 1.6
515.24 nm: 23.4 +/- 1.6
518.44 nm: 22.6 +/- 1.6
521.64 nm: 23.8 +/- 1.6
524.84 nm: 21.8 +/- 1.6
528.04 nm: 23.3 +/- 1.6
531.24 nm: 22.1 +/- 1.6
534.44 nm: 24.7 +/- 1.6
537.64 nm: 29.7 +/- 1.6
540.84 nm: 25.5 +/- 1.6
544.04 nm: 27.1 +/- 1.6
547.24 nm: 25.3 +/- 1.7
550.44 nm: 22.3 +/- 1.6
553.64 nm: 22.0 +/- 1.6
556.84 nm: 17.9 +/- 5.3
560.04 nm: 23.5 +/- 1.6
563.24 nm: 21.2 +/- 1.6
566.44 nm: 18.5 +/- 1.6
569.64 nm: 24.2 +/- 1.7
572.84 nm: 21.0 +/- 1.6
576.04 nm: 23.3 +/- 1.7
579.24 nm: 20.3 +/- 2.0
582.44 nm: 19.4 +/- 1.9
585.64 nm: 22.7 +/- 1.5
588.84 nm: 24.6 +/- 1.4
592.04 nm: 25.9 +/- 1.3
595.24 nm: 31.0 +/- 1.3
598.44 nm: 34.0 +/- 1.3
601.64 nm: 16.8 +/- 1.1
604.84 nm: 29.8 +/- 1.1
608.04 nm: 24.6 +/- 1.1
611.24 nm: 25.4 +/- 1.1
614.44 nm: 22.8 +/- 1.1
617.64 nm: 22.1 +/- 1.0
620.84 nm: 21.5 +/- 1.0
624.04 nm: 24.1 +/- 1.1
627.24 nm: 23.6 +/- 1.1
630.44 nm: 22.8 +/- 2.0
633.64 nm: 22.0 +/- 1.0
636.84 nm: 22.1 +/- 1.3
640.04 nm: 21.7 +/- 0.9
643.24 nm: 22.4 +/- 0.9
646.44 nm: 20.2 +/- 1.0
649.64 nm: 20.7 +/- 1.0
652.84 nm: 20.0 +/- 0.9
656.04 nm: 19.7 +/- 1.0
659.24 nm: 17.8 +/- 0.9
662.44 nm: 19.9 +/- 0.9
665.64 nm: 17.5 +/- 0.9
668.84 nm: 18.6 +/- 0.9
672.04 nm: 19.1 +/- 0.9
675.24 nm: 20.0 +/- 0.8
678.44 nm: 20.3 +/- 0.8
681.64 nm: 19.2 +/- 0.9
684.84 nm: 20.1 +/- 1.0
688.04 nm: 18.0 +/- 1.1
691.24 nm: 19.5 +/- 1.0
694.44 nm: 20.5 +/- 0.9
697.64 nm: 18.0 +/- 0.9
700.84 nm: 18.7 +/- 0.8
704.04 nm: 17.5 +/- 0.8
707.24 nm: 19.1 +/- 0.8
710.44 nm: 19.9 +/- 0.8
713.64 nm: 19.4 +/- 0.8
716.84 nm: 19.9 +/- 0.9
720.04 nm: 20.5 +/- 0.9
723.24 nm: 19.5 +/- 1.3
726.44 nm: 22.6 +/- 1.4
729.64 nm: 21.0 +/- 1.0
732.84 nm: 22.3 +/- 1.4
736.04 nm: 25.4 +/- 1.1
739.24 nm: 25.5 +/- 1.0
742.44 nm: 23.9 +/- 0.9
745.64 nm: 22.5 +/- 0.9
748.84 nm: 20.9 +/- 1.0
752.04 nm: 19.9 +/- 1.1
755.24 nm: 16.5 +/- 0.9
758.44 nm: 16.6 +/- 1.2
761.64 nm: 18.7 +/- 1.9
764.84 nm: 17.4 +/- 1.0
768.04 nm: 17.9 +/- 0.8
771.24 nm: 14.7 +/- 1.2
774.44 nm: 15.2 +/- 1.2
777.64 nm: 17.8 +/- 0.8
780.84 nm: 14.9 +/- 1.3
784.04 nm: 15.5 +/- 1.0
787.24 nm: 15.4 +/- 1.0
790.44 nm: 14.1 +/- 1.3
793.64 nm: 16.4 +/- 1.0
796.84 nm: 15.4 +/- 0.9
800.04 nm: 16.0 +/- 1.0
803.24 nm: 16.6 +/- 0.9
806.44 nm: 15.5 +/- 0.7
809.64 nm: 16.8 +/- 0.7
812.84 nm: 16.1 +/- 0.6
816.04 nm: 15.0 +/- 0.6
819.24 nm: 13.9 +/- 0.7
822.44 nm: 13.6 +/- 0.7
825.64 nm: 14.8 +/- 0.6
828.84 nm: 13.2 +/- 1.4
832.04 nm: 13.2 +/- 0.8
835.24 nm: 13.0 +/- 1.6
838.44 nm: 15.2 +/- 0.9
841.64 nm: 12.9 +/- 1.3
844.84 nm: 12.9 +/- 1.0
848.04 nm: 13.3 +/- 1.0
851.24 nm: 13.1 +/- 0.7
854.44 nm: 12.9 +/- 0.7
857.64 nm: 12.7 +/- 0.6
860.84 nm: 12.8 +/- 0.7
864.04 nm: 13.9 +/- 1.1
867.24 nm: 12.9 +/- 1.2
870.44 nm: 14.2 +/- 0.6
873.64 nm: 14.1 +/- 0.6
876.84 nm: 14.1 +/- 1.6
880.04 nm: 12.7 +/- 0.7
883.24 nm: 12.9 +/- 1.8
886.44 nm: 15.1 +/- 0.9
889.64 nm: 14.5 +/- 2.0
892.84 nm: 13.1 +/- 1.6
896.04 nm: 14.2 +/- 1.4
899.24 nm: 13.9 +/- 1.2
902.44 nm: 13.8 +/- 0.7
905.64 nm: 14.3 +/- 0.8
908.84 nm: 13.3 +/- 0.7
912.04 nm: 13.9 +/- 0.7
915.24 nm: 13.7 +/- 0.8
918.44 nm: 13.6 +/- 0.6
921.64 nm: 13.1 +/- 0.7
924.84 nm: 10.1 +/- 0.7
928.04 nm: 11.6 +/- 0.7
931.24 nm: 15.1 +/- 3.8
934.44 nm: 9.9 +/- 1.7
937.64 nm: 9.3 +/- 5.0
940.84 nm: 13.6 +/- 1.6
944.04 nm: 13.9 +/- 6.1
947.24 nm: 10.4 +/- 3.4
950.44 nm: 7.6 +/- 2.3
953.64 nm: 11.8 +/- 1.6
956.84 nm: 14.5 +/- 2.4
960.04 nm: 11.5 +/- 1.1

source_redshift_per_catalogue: 2.843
